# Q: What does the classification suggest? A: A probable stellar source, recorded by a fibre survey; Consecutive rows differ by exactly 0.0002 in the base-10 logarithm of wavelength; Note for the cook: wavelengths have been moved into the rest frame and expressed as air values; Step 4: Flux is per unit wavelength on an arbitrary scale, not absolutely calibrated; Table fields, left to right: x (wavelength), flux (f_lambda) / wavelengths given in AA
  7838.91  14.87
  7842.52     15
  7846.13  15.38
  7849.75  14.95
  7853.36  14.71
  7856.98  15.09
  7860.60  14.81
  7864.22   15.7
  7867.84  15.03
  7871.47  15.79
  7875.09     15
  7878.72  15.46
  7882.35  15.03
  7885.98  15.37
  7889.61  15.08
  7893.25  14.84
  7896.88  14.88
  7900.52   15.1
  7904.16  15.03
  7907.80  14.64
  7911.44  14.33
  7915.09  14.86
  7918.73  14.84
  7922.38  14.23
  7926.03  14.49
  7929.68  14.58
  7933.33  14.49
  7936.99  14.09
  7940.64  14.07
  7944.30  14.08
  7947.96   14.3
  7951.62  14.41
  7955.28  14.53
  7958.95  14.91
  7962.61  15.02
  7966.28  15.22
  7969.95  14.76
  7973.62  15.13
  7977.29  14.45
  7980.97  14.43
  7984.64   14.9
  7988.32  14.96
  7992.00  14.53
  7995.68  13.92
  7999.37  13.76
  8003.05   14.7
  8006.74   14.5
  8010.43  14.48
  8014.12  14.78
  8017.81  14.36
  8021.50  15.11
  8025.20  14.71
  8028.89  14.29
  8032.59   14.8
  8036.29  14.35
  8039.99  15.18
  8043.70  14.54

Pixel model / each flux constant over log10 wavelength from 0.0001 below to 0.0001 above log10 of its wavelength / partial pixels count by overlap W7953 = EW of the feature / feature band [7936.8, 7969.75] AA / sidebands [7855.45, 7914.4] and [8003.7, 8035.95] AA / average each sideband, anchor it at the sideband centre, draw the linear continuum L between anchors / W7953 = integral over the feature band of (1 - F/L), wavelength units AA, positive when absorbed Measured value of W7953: 0.6 AA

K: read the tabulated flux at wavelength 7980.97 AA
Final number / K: 14.43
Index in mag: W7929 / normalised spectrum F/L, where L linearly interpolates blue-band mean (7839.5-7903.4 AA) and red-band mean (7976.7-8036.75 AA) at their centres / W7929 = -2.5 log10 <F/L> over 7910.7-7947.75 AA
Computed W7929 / 0.035 mag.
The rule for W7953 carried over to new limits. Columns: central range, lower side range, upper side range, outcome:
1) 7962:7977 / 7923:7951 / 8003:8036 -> -0.57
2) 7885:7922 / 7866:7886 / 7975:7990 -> 0.65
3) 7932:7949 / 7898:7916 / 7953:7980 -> 0.71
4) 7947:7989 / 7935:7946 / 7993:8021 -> -1.60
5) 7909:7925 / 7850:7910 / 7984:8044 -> 0.41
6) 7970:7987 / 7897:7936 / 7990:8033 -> -0.23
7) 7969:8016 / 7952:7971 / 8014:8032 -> 0.63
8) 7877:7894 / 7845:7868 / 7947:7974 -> -0.19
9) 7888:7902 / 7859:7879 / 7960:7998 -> 0.17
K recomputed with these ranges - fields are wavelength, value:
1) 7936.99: 14.09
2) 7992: 14.53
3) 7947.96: 14.3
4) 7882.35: 15.03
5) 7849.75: 14.95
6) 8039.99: 15.18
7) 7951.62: 14.41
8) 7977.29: 14.45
